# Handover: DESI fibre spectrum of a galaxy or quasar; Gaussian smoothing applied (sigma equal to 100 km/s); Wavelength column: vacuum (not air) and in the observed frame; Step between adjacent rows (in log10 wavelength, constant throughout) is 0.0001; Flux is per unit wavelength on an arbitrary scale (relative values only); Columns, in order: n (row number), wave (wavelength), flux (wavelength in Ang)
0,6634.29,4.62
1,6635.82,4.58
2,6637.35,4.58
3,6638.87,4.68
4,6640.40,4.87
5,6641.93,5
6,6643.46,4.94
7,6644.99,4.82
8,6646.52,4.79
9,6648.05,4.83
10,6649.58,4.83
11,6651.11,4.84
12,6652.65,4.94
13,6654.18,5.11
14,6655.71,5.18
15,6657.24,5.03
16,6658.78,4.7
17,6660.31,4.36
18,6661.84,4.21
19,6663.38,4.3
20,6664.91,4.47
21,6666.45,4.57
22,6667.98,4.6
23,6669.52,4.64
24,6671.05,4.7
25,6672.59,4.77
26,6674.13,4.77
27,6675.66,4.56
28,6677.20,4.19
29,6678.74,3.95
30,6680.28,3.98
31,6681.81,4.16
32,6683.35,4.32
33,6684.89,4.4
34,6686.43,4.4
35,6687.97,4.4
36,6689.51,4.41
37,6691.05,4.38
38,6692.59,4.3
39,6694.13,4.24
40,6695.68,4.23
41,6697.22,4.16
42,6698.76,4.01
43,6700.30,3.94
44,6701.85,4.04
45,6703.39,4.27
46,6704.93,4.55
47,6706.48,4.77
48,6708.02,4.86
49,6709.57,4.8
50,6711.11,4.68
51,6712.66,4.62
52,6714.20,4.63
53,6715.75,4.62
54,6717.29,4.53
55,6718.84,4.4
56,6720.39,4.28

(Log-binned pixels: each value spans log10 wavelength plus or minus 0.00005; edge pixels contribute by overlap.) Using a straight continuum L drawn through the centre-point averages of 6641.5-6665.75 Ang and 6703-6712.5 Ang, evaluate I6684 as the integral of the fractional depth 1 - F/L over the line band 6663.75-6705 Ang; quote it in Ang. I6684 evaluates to 3.2 Ang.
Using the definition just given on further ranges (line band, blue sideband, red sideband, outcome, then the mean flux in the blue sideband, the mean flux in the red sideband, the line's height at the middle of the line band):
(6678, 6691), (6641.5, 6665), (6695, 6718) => 0.9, 4.78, 4.45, 4.59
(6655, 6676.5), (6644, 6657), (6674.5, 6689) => -0.1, 4.92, 4.28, 4.61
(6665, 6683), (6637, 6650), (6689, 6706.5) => 0.2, 4.83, 4.25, 4.5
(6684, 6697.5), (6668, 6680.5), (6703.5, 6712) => 0.7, 4.47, 4.69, 4.58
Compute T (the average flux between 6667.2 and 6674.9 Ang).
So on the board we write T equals 4.7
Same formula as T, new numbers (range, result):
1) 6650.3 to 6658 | 5.02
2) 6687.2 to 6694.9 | 4.35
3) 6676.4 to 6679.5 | 4.07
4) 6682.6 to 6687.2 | 4.37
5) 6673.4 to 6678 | 4.5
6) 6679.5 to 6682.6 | 4.08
